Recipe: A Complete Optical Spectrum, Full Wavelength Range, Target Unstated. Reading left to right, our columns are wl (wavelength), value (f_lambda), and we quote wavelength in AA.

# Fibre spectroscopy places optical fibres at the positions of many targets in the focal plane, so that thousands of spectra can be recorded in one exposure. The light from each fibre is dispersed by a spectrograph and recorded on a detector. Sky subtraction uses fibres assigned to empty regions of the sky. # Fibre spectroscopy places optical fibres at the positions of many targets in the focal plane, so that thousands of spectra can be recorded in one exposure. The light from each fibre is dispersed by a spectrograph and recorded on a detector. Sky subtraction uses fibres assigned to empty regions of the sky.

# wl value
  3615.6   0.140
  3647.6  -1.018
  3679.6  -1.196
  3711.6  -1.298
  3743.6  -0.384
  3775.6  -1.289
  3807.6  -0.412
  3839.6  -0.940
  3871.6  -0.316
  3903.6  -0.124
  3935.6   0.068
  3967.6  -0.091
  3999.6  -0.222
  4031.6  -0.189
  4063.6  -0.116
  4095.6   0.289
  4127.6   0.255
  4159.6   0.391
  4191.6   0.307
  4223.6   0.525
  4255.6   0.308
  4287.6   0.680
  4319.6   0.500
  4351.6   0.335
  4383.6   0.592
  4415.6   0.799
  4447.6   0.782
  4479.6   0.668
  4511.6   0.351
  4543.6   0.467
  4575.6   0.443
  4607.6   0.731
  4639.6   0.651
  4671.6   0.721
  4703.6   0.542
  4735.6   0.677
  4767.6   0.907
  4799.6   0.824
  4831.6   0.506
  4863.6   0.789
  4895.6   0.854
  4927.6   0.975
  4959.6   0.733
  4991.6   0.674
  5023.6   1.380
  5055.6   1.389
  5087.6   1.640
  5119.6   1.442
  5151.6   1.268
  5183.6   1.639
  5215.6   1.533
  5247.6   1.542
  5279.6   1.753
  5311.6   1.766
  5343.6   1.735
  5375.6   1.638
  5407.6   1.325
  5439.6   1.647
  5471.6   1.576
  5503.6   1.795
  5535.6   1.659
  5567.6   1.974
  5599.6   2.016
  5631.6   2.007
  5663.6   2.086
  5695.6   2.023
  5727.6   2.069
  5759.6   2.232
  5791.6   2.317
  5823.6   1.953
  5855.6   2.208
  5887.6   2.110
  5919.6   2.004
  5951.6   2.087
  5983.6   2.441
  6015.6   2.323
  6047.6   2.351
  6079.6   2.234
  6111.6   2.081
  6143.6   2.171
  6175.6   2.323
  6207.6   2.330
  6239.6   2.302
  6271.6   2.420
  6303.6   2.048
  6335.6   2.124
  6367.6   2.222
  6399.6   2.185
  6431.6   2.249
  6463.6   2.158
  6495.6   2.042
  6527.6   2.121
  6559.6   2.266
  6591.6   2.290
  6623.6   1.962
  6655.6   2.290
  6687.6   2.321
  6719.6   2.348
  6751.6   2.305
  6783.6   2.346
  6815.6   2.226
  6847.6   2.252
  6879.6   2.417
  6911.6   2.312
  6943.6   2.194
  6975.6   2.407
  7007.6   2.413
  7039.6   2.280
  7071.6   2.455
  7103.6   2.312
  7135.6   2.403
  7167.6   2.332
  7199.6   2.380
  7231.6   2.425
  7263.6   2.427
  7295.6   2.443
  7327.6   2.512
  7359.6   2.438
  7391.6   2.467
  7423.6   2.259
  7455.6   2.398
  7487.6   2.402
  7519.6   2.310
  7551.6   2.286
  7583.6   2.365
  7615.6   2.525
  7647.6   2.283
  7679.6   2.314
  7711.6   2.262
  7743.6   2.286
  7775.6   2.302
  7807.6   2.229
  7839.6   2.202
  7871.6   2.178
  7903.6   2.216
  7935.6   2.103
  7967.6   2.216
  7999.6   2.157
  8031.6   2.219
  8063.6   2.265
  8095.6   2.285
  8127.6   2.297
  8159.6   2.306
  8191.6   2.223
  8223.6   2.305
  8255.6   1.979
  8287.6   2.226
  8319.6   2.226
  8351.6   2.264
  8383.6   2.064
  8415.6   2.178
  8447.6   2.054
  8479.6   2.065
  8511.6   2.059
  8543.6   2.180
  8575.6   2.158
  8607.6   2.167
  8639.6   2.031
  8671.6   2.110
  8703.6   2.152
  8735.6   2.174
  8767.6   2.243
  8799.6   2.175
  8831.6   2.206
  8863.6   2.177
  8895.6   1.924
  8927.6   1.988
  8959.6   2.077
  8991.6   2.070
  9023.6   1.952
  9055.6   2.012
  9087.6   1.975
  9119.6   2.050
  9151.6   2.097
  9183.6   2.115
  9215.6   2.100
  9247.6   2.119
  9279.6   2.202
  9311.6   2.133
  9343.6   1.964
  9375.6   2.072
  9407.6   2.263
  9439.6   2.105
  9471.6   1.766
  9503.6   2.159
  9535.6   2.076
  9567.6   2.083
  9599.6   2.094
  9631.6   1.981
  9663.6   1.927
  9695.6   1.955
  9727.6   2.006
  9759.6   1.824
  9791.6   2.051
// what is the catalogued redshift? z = 0.258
